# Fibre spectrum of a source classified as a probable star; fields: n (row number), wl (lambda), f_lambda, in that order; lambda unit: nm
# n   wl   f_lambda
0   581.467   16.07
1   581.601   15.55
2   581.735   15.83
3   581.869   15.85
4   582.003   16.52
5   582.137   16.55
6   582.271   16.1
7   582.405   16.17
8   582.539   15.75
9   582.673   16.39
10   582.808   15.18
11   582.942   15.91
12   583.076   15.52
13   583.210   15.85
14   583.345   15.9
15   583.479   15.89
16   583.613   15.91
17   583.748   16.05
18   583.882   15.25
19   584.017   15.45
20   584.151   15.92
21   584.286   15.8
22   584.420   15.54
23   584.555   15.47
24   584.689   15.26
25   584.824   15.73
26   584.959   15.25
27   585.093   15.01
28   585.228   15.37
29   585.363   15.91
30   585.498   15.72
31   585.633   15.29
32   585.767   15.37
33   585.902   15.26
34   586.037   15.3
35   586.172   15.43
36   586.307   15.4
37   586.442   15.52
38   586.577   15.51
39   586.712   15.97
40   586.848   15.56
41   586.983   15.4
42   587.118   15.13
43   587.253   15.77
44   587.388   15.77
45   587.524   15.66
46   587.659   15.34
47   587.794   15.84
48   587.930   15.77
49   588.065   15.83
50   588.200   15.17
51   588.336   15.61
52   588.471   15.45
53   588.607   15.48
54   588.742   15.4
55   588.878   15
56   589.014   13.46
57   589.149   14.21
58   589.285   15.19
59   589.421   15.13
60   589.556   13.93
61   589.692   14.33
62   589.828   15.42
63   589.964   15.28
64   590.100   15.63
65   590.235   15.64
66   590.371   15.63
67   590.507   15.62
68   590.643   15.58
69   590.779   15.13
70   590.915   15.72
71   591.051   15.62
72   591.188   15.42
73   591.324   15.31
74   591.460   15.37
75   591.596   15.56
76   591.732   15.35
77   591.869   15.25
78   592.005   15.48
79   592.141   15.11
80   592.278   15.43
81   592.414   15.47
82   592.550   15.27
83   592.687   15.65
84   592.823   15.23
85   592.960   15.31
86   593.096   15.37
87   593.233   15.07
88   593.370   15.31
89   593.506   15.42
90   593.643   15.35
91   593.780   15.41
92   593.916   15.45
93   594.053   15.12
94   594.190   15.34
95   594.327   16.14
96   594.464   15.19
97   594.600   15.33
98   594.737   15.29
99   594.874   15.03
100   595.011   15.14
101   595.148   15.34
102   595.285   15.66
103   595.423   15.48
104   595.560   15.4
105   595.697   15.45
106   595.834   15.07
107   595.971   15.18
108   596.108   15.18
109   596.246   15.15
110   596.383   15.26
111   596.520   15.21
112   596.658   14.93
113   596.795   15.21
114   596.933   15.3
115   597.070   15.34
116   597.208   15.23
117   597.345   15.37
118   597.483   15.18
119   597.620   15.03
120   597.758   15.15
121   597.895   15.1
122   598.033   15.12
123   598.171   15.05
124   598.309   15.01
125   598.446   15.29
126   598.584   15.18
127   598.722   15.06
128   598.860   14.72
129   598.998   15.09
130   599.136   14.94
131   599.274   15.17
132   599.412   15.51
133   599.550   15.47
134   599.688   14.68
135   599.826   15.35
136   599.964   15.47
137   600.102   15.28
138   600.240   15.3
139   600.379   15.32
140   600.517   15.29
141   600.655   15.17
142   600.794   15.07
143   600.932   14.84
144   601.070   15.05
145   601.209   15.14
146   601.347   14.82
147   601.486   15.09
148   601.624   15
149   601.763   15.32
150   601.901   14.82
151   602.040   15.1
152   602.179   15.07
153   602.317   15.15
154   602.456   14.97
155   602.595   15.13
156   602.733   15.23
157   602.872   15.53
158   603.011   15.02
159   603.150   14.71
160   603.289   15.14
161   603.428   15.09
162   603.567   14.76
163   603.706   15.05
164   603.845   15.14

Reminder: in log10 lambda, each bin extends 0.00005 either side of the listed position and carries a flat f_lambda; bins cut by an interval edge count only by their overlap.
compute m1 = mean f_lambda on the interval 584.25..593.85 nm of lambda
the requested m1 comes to 15.4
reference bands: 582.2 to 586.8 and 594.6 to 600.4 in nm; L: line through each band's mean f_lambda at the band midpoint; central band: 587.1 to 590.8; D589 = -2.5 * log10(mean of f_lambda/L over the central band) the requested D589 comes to 0.02 mag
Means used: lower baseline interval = 15.6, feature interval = 15.3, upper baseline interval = 15.2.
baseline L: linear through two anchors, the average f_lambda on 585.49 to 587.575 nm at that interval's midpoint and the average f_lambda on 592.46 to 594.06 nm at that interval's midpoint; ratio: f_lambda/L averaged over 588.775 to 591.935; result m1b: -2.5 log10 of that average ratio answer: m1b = 0.02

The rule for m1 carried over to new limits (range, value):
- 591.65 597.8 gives 15.3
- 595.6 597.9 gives 15.2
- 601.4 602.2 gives 15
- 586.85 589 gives 15.5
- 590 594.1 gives 15.4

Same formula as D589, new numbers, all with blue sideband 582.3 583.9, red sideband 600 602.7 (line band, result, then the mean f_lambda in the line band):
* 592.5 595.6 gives 0.00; 15.4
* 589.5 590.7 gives 0.02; 15.2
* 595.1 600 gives 0.00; 15.2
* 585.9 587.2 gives 0.02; 15.5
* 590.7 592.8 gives 0.01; 15.4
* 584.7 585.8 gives 0.02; 15.4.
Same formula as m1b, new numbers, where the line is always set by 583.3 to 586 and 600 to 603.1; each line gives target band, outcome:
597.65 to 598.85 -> 0.01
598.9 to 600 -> 0.00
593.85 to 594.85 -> -0.01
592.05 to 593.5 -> 0.00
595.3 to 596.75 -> 0.00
